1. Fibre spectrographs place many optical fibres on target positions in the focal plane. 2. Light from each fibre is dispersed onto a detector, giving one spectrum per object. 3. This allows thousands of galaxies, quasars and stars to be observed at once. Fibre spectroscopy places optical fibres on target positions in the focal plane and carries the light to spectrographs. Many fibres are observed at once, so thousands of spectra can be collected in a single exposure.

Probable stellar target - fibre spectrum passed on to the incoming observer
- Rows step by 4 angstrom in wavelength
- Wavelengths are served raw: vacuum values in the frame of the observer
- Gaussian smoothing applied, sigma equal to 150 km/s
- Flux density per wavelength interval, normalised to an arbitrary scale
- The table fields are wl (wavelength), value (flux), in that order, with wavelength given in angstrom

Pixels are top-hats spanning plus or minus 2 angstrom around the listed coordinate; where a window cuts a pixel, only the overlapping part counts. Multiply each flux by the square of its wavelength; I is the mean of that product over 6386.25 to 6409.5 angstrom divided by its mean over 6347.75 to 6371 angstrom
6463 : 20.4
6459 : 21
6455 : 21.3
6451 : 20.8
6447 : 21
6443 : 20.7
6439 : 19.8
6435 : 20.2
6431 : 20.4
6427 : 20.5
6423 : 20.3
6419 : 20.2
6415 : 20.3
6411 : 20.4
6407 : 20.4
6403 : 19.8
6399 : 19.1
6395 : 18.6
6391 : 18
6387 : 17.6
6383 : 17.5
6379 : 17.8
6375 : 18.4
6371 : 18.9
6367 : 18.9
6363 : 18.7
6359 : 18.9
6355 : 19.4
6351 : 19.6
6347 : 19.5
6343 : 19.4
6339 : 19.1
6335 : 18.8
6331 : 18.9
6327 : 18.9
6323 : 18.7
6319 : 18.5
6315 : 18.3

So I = 1.0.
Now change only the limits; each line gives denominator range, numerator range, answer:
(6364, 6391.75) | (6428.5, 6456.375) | 1.16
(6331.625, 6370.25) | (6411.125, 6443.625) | 1.09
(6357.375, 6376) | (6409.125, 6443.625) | 1.10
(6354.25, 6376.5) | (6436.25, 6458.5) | 1.13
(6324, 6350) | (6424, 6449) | 1.10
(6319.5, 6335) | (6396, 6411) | 1.08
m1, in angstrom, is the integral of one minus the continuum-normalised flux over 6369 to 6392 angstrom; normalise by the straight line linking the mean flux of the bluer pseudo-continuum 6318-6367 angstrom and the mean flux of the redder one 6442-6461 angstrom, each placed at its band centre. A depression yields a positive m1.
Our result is 2.0 angstrom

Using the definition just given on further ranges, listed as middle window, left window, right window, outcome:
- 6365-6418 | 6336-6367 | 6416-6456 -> 2.4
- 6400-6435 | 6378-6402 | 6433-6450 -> -1.6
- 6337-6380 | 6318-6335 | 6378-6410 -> -0.6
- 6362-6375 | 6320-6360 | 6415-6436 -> 0.5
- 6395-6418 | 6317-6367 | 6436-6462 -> 0.2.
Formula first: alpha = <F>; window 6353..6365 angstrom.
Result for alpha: 19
